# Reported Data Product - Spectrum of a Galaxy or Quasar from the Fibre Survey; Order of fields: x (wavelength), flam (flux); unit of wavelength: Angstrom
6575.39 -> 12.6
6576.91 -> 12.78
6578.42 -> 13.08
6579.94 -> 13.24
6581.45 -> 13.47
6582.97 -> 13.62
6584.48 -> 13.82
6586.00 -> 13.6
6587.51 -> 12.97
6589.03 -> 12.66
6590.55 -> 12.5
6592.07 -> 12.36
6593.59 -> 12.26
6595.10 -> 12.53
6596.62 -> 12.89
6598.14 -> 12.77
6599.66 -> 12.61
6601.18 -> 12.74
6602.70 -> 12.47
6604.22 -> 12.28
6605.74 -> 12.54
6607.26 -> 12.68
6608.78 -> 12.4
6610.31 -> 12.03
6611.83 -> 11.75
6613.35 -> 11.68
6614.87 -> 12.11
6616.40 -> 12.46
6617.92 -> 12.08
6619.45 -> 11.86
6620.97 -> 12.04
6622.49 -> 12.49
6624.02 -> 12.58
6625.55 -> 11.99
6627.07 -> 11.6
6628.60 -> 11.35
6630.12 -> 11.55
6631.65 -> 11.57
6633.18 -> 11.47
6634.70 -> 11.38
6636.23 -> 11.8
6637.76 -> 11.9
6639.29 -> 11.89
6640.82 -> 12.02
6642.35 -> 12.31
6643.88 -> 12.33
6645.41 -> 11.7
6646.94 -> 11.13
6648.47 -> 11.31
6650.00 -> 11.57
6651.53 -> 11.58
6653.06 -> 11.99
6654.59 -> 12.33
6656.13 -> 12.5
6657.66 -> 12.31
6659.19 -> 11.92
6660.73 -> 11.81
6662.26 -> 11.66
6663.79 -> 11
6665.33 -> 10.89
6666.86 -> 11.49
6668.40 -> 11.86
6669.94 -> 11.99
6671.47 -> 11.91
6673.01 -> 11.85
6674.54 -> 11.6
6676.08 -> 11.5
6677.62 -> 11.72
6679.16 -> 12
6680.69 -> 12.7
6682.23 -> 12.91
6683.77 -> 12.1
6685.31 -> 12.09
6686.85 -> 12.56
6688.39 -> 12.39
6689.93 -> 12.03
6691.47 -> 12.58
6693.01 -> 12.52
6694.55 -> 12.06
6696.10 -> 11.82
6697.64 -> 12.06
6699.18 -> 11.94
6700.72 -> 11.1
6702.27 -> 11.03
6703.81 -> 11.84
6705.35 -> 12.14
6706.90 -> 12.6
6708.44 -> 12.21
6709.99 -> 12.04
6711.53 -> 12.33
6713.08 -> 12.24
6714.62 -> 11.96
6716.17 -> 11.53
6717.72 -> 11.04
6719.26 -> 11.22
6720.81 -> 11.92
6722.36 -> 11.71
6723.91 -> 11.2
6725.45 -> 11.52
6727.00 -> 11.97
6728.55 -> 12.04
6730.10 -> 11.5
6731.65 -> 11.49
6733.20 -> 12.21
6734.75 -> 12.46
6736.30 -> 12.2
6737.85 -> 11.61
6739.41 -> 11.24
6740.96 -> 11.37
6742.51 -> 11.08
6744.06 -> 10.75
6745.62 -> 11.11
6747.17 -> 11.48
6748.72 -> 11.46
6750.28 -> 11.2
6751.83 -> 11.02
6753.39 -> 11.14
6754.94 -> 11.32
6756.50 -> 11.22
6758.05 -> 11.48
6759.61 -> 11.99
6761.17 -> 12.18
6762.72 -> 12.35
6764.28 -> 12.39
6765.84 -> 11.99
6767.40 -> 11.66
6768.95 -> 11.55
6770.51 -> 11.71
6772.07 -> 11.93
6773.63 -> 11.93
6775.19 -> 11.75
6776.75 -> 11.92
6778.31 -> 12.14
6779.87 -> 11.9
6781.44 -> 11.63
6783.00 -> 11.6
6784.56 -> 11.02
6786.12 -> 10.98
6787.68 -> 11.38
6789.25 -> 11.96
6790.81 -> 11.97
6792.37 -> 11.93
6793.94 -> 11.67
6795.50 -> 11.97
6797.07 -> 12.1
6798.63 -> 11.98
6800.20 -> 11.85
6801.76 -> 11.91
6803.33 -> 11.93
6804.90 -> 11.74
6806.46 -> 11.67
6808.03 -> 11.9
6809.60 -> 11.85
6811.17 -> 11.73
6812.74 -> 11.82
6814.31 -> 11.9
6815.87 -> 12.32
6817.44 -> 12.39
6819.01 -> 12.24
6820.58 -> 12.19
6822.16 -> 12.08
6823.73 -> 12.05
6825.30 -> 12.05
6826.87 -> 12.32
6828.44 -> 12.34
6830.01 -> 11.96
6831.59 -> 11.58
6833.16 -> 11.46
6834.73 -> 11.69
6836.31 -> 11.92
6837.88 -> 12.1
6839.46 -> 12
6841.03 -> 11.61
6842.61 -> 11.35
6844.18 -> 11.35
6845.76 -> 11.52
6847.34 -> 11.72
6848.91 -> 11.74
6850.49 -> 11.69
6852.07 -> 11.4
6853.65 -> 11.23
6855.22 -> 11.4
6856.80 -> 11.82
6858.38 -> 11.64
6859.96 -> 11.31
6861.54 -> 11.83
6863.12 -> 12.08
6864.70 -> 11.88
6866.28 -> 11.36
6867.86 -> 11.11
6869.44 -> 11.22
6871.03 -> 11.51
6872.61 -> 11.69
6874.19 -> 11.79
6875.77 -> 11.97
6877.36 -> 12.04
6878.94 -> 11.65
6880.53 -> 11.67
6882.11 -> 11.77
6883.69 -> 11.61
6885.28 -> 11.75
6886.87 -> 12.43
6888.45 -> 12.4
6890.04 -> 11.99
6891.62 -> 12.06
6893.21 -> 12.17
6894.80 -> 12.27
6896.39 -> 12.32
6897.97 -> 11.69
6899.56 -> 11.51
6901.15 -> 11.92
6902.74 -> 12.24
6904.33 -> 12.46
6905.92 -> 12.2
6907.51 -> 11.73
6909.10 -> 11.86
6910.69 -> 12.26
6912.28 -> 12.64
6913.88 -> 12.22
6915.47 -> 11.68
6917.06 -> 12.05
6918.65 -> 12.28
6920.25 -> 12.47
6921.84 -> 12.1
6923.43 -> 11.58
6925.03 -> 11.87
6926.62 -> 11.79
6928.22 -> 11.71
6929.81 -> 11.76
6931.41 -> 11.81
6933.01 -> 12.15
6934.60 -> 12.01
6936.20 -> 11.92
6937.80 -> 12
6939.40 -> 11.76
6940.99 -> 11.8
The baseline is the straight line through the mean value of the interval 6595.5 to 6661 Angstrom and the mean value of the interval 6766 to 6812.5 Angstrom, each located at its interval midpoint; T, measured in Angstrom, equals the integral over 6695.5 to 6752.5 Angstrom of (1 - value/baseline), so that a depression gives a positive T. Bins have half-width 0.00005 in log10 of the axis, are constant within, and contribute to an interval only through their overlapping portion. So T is 1.0 Angstrom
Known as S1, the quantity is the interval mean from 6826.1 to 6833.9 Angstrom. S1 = 11.9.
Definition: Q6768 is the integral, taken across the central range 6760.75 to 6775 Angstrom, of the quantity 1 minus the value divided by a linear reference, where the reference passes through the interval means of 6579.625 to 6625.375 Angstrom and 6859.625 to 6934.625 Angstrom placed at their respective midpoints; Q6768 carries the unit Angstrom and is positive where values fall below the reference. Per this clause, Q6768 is 0.3 Angstrom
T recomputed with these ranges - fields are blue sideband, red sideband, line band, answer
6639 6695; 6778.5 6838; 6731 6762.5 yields 1.0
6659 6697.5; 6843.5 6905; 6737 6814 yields 1.3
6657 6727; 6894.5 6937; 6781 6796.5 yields 0.4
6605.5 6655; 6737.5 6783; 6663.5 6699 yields -0.6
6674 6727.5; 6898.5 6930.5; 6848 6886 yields 1.2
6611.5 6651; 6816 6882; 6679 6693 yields -0.7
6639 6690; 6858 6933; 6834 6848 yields 0.2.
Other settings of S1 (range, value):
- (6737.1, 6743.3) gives 11.3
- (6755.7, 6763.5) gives 11.8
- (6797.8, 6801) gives 11.9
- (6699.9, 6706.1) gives 11.5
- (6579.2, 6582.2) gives 13.4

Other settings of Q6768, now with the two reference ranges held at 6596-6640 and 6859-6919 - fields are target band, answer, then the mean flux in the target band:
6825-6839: 0.0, 11.9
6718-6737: 0.4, 11.8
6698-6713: 0.1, 11.9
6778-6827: 0.4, 11.9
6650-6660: 0.0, 12.1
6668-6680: 0.3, 11.8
